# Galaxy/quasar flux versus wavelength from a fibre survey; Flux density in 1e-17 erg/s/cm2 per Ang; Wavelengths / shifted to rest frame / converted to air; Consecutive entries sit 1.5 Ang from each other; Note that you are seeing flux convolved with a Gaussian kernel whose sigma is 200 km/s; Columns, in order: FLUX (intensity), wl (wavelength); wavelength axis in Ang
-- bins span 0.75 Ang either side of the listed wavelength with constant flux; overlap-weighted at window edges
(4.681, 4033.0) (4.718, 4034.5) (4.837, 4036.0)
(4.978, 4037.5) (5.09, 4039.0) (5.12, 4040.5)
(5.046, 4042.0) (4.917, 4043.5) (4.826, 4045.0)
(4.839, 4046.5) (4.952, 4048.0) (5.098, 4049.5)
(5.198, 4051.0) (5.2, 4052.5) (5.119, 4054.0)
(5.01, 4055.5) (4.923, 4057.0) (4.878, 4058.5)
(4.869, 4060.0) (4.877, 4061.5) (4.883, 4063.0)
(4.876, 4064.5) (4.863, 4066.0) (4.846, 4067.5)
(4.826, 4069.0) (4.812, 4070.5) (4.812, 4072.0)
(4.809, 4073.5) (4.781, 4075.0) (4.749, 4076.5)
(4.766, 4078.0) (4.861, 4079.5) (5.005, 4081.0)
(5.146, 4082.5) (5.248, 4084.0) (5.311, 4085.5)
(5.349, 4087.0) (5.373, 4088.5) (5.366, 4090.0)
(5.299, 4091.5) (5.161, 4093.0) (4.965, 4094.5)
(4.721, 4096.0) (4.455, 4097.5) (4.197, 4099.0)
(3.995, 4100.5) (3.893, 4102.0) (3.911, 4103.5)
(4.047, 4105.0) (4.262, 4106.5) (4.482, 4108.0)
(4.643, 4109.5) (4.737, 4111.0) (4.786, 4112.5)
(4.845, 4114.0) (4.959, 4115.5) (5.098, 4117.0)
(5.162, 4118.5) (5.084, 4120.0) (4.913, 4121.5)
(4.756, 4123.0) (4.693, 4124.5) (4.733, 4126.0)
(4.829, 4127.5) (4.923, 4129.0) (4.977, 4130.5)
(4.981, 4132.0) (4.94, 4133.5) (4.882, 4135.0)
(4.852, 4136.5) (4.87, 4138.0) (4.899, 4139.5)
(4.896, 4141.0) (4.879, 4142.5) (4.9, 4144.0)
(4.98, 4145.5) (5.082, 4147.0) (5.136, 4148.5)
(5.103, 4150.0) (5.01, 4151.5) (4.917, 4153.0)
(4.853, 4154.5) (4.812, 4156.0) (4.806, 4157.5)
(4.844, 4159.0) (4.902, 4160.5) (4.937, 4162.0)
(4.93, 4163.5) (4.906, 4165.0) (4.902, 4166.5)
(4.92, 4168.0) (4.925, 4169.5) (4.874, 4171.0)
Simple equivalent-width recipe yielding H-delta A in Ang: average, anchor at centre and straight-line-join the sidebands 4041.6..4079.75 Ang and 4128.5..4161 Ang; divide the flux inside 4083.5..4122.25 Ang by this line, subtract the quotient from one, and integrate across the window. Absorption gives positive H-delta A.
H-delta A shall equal 1.1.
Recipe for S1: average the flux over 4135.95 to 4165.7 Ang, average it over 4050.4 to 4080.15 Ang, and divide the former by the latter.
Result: 1.01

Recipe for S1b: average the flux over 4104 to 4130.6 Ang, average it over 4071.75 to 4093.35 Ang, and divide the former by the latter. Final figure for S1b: 0.94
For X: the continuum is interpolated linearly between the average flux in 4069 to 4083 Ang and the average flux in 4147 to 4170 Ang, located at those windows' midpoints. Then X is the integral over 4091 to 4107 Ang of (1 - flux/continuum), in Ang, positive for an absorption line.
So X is 1.4 Ang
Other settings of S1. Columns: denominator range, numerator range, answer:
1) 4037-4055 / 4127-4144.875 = 0.97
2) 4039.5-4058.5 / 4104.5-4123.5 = 0.95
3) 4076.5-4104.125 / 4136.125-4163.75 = 1.02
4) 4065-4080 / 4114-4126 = 1.02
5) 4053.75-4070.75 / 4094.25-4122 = 0.94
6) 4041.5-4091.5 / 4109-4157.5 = 0.98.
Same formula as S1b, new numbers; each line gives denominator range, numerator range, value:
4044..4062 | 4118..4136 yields 0.98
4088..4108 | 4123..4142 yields 1.06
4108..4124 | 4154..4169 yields 1.00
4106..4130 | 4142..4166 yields 1.03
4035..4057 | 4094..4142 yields 0.94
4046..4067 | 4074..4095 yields 1.03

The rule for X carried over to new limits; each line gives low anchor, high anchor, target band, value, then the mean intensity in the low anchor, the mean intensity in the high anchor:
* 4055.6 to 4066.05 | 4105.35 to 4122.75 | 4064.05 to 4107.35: 0.6 Ang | 4.89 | 4.8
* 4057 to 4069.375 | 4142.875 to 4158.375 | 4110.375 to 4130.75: 0.1 Ang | 4.87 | 4.96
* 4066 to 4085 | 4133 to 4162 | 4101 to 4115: 1.4 Ang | 4.89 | 4.92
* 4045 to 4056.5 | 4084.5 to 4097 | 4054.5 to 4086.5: 1.2 Ang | 5.04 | 5.18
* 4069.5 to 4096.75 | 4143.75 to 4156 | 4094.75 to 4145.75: 3.0 Ang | 5.03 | 4.99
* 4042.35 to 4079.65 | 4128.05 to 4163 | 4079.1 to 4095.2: -0.9 Ang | 4.91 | 4.93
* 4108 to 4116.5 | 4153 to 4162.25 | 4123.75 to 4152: -0.6 Ang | 4.78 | 4.86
